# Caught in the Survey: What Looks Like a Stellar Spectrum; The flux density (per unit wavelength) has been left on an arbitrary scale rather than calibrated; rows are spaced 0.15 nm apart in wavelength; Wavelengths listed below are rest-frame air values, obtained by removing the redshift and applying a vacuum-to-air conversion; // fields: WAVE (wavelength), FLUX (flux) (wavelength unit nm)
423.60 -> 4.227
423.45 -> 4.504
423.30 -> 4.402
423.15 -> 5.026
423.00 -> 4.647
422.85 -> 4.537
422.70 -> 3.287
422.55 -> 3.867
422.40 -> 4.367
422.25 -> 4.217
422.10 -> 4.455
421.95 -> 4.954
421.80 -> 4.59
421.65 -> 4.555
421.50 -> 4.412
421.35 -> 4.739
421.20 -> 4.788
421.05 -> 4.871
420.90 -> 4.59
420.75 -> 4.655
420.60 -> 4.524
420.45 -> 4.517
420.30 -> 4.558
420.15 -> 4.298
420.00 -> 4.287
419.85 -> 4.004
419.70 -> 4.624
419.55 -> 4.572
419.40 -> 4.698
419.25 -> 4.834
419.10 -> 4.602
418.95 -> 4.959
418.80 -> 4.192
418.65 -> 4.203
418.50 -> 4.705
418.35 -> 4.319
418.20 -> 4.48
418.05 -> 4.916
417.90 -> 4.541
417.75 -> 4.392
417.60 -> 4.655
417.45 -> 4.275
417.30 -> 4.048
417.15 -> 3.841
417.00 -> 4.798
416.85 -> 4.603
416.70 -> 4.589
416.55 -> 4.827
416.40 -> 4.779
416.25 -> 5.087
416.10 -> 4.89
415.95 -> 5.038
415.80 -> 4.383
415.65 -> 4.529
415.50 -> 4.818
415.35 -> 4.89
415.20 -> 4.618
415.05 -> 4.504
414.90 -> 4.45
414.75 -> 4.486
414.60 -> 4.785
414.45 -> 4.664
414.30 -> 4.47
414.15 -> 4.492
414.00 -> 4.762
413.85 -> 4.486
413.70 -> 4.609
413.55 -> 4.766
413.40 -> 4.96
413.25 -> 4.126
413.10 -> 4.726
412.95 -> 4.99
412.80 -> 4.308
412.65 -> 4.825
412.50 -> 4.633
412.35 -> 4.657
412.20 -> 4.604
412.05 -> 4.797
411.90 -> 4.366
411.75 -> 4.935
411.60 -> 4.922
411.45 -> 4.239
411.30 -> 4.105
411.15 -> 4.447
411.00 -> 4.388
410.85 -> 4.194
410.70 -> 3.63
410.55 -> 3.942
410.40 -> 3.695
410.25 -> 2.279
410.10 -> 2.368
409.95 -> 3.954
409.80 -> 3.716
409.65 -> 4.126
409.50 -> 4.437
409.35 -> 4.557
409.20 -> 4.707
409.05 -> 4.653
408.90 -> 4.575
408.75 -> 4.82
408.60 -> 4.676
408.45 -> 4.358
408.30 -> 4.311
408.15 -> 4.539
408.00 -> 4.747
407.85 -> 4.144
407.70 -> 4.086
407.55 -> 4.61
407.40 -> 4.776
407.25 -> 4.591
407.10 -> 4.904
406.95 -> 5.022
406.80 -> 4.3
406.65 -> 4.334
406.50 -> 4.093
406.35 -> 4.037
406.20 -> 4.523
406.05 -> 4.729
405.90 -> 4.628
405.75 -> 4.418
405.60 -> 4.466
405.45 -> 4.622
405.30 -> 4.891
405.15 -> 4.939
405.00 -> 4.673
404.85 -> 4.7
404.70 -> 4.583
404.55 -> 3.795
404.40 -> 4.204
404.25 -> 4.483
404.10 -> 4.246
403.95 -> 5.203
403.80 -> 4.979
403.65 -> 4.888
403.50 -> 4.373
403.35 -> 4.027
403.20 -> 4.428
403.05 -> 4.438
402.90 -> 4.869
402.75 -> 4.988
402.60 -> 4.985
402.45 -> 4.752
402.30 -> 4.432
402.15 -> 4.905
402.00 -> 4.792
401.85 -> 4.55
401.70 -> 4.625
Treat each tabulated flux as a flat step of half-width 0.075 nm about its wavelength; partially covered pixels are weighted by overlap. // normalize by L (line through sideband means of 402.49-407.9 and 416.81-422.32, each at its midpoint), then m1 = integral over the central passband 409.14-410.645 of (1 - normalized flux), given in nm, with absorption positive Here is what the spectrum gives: 0.26 nm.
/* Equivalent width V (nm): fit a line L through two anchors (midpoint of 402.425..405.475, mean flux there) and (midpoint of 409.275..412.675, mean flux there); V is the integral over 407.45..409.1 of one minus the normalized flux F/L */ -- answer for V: -0.065 nm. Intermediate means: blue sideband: 4.62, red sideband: 4.16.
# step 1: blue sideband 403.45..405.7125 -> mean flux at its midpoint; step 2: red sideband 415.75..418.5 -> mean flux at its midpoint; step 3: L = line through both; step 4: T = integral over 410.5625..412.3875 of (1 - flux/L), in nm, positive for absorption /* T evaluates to 0.07 nm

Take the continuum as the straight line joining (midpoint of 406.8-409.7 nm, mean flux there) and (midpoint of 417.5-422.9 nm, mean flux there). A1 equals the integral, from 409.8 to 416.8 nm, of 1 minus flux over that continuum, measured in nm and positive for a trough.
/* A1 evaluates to 0.12 nm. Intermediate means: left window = 4.56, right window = 4.49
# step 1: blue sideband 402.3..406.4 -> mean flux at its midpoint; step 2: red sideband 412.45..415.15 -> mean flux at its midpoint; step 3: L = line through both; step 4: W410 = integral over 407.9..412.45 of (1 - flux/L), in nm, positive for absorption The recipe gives 0.34 nm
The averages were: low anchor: 4.59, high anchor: 4.61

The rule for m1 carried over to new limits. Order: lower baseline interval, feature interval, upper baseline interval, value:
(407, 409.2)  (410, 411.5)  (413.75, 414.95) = 0.28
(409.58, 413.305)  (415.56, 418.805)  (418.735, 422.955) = -0.14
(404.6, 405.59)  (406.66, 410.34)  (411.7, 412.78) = 0.30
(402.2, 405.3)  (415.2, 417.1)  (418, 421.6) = -0.08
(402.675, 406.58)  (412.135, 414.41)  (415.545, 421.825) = -0.03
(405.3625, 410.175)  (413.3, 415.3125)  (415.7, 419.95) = -0.05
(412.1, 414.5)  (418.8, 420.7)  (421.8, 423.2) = -0.03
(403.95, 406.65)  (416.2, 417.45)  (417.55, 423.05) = -0.01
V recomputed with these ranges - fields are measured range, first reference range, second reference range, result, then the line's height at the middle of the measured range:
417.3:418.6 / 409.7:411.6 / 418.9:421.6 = -0.032 nm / 4.39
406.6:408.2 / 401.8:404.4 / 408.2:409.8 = -0.008 nm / 4.53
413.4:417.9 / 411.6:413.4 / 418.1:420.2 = -0.029 nm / 4.58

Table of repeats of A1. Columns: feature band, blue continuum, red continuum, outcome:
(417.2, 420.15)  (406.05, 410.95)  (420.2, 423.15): -0.03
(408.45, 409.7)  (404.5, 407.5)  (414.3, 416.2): 0.01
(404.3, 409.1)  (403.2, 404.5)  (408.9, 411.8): -0.22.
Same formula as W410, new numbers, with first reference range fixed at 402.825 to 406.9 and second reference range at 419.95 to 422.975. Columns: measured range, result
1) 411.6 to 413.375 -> -0.07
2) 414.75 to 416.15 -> -0.06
